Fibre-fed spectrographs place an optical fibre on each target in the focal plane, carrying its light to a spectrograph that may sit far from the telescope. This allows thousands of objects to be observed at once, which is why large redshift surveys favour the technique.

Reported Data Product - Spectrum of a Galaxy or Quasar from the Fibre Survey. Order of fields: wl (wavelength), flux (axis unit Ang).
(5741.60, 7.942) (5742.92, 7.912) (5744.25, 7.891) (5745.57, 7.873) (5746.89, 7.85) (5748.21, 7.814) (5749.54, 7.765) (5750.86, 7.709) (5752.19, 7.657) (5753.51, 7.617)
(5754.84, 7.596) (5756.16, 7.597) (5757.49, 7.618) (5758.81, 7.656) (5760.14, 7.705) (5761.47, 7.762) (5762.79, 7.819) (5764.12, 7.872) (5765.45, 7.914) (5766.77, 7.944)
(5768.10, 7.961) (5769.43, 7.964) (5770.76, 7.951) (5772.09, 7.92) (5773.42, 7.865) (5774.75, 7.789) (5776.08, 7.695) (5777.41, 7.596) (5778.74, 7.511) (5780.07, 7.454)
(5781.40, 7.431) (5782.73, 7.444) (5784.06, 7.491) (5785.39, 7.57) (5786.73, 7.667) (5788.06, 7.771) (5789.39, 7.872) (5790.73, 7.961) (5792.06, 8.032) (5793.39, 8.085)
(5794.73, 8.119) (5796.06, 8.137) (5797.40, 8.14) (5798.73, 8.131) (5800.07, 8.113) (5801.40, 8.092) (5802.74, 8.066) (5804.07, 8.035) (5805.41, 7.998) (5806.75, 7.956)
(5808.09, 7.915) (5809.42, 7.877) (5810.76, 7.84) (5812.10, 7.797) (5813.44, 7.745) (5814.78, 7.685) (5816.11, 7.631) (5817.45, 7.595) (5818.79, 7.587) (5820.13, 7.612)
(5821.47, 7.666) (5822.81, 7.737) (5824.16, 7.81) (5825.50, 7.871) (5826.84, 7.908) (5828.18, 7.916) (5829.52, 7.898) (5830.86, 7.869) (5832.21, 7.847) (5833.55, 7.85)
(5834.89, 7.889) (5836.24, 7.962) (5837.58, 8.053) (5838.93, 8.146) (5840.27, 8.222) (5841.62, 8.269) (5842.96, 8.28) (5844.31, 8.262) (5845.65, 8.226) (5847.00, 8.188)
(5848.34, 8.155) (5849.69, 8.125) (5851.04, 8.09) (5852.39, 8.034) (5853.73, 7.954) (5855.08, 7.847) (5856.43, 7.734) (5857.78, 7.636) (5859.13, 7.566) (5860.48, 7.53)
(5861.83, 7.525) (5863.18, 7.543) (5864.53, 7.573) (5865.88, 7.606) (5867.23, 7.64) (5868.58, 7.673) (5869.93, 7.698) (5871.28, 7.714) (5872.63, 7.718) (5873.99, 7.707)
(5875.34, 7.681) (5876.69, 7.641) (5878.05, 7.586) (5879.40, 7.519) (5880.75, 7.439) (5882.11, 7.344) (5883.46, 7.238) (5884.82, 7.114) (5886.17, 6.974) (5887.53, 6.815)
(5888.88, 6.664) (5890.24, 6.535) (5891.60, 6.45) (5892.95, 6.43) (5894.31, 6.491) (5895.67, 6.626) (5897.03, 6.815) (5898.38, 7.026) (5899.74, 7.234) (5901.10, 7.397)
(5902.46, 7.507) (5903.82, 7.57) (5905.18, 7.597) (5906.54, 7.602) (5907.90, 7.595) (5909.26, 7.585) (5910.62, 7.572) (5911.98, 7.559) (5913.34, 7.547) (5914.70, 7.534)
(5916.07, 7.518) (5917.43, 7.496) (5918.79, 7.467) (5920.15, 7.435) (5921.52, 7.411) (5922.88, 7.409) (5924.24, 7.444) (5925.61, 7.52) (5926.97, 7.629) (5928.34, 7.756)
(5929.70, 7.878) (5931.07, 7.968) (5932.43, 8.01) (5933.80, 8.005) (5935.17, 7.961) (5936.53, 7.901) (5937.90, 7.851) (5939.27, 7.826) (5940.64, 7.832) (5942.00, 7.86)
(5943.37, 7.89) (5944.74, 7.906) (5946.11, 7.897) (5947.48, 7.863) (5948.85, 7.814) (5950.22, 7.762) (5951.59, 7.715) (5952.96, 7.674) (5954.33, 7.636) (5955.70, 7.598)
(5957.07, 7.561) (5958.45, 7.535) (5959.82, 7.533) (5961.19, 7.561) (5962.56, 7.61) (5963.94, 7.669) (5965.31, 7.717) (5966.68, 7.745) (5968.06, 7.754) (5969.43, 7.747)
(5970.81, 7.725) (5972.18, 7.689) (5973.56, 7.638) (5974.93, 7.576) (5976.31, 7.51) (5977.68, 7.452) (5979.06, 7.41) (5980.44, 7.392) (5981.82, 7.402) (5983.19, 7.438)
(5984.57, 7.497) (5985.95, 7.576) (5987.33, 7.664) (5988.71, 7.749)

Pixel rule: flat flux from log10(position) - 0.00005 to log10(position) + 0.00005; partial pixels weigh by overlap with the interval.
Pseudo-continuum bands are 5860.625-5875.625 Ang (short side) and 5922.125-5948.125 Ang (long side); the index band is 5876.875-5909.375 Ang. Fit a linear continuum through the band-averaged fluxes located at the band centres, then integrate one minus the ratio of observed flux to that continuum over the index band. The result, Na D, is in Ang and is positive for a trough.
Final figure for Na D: 2.4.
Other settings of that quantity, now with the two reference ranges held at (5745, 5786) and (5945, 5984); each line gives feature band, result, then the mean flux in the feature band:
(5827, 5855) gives -1.33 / 8.06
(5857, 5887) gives 0.58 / 7.53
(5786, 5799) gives -0.46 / 7.98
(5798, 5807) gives -0.41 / 8.06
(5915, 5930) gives 0.23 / 7.53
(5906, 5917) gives 0.14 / 7.56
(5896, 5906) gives 0.49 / 7.29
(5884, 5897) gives 1.65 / 6.69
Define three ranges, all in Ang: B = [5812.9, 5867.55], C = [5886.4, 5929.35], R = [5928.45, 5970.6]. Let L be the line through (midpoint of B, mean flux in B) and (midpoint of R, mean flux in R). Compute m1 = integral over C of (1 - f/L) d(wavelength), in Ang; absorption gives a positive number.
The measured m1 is 3.0 Ang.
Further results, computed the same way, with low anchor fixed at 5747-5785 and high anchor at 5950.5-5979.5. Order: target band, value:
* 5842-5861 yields -0.7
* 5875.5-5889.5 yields 0.8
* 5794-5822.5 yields -0.7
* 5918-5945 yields -0.4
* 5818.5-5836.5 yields -0.3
